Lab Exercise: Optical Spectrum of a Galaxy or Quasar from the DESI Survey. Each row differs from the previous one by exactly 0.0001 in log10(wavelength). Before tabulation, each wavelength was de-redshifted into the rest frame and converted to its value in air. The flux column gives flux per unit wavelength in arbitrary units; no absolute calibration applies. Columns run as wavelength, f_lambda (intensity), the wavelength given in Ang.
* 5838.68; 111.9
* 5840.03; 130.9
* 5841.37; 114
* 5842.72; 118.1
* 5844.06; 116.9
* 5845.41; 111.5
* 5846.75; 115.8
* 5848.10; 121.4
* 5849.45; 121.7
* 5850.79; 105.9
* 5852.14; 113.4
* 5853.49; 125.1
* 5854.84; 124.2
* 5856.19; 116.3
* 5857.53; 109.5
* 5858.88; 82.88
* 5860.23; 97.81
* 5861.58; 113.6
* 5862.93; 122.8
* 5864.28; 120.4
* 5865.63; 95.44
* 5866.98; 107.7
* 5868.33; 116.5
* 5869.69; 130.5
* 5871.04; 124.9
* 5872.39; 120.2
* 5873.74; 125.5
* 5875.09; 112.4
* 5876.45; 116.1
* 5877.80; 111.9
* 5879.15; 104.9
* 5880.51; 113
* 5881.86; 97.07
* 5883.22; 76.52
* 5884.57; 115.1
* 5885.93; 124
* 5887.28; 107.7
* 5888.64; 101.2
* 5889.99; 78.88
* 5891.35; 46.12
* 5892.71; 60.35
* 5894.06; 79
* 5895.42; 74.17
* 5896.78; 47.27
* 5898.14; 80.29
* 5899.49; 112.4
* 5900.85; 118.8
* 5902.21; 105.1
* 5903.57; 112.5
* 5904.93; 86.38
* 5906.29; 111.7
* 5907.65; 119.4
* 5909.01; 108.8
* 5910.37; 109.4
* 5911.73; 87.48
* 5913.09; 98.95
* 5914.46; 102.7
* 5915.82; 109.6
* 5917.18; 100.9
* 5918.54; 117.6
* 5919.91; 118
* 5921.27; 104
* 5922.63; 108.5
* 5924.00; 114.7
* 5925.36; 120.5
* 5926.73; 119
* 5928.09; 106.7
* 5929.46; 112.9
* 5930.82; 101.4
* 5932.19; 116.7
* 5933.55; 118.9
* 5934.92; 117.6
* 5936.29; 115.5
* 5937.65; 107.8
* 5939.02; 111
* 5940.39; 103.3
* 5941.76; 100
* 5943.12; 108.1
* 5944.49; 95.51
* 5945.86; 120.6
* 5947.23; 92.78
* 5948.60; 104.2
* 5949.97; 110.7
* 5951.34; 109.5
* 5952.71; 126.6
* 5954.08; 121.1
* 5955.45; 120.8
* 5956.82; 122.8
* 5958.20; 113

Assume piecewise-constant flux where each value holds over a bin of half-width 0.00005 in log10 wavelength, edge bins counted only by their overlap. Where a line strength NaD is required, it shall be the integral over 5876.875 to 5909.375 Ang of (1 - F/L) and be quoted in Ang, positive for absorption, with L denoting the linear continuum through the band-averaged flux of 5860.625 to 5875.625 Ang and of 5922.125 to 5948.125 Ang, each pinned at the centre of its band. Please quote 5.3 Ang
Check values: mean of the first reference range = 117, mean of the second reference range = 110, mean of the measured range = 95.6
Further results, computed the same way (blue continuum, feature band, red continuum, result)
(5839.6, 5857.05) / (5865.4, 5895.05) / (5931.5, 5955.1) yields 3.3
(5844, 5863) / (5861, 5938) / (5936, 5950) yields 2.7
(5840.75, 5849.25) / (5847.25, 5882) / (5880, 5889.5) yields -1.0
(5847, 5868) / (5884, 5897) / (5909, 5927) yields 3.0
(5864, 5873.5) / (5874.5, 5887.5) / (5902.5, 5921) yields 0.7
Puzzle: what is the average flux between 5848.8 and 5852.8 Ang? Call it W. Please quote 114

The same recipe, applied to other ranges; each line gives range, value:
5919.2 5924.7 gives 111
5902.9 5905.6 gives 99.4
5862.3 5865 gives 121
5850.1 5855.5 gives 117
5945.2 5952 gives 107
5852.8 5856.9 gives 122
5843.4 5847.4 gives 115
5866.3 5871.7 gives 120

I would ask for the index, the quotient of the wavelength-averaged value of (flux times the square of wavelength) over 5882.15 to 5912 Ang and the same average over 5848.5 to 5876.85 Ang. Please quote 0.8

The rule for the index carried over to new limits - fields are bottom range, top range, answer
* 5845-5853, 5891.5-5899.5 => 0.62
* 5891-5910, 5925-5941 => 1.25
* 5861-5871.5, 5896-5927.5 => 0.92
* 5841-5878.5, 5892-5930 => 0.90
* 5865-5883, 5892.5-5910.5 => 0.85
